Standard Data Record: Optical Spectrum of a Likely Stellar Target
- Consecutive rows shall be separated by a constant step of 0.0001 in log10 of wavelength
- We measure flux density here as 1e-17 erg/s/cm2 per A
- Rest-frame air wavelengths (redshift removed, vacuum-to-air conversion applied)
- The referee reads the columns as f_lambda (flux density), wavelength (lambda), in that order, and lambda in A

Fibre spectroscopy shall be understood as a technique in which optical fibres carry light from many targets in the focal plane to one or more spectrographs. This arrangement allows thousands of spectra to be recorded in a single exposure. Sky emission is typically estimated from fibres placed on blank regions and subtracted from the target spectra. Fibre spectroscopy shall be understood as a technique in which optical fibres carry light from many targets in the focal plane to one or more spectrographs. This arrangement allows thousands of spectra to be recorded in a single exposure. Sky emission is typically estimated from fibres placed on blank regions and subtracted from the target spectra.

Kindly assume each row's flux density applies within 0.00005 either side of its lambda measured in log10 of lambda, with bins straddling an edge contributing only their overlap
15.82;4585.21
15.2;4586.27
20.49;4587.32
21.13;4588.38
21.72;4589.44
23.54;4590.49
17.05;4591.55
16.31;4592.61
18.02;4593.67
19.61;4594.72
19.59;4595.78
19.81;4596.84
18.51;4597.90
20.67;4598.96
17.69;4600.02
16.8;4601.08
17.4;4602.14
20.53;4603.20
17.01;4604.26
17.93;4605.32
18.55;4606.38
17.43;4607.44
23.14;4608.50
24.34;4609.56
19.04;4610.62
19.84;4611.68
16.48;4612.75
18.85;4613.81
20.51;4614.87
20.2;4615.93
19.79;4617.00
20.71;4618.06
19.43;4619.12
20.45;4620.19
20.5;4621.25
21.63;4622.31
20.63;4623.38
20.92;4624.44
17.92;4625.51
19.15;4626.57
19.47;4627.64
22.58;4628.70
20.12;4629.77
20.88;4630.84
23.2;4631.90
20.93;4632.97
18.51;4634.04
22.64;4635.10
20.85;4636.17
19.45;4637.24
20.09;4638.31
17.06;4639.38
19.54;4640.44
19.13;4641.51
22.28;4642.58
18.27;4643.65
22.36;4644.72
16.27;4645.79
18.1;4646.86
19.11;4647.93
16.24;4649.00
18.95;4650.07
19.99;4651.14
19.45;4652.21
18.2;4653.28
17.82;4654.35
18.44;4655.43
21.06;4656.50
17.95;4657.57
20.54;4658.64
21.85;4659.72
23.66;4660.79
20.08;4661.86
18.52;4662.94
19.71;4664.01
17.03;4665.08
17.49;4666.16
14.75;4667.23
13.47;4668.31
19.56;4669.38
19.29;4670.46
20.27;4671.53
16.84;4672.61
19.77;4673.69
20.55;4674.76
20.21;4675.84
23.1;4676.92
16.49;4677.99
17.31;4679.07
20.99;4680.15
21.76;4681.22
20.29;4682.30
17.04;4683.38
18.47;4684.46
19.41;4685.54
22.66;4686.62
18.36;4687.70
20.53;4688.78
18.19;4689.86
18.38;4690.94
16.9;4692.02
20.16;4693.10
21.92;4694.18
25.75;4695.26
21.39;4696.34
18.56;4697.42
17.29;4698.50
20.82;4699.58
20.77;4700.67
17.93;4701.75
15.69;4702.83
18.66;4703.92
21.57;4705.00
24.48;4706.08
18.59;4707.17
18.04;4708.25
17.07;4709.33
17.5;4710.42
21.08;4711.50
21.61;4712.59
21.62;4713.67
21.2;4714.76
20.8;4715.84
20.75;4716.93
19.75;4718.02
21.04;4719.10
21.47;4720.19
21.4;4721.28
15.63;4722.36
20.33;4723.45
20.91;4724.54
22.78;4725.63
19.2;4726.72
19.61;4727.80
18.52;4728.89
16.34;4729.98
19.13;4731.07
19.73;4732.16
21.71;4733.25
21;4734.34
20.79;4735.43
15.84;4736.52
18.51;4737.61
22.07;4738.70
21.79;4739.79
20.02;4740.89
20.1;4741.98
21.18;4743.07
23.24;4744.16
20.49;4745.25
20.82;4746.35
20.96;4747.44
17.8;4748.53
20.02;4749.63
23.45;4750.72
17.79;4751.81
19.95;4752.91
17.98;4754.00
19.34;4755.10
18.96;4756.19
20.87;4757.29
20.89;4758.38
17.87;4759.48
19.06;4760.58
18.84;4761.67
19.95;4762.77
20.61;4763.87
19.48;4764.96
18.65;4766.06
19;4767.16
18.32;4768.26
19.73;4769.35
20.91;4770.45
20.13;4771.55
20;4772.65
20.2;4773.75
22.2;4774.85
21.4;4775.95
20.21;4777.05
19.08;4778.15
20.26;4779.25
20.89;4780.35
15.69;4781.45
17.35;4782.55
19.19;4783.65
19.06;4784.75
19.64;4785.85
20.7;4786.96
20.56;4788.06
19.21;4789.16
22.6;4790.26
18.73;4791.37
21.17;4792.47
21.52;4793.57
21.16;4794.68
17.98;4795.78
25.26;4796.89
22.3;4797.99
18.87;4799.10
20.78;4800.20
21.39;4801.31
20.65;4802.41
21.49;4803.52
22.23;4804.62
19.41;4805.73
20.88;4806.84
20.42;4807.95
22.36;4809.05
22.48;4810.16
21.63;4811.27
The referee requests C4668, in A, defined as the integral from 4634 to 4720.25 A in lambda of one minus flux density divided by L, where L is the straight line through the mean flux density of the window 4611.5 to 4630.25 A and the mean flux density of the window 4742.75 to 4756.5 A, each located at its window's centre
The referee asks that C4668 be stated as 2.3 A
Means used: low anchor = 20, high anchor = 20.2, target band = 19.5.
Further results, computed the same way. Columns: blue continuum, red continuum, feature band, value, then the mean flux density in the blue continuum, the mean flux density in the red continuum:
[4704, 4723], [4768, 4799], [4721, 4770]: 0.98 A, 20.2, 20.2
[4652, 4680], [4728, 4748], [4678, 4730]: -0.58 A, 19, 20.1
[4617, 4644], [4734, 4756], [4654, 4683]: 1.44 A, 20.3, 20.1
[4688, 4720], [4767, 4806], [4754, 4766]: 0.41 A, 19.9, 20.3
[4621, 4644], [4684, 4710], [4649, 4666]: 0.53 A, 20.3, 19.6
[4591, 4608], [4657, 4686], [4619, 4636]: -1.79 A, 18.3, 19.1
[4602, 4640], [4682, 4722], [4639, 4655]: 0.87 A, 20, 19.9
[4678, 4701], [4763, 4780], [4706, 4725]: -0.22 A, 19.8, 20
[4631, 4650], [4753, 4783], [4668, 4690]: 0.32 A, 19.7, 19.6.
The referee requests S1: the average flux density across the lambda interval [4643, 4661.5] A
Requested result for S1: 19.3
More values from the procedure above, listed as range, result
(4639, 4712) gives 19.3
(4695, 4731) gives 19.9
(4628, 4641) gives 20.5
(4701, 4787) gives 19.8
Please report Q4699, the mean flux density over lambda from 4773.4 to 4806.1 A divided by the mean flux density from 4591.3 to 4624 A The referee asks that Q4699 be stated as 1.05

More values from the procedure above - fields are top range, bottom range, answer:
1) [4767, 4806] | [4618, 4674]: 1.04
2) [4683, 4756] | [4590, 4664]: 1.02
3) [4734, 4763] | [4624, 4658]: 1.02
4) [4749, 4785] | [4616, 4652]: 0.99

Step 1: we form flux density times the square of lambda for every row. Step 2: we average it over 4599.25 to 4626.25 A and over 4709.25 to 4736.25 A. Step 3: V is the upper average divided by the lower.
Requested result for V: 1.1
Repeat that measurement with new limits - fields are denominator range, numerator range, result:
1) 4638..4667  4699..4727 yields 1.07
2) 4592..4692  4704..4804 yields 1.09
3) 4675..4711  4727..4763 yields 1.03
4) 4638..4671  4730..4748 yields 1.12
